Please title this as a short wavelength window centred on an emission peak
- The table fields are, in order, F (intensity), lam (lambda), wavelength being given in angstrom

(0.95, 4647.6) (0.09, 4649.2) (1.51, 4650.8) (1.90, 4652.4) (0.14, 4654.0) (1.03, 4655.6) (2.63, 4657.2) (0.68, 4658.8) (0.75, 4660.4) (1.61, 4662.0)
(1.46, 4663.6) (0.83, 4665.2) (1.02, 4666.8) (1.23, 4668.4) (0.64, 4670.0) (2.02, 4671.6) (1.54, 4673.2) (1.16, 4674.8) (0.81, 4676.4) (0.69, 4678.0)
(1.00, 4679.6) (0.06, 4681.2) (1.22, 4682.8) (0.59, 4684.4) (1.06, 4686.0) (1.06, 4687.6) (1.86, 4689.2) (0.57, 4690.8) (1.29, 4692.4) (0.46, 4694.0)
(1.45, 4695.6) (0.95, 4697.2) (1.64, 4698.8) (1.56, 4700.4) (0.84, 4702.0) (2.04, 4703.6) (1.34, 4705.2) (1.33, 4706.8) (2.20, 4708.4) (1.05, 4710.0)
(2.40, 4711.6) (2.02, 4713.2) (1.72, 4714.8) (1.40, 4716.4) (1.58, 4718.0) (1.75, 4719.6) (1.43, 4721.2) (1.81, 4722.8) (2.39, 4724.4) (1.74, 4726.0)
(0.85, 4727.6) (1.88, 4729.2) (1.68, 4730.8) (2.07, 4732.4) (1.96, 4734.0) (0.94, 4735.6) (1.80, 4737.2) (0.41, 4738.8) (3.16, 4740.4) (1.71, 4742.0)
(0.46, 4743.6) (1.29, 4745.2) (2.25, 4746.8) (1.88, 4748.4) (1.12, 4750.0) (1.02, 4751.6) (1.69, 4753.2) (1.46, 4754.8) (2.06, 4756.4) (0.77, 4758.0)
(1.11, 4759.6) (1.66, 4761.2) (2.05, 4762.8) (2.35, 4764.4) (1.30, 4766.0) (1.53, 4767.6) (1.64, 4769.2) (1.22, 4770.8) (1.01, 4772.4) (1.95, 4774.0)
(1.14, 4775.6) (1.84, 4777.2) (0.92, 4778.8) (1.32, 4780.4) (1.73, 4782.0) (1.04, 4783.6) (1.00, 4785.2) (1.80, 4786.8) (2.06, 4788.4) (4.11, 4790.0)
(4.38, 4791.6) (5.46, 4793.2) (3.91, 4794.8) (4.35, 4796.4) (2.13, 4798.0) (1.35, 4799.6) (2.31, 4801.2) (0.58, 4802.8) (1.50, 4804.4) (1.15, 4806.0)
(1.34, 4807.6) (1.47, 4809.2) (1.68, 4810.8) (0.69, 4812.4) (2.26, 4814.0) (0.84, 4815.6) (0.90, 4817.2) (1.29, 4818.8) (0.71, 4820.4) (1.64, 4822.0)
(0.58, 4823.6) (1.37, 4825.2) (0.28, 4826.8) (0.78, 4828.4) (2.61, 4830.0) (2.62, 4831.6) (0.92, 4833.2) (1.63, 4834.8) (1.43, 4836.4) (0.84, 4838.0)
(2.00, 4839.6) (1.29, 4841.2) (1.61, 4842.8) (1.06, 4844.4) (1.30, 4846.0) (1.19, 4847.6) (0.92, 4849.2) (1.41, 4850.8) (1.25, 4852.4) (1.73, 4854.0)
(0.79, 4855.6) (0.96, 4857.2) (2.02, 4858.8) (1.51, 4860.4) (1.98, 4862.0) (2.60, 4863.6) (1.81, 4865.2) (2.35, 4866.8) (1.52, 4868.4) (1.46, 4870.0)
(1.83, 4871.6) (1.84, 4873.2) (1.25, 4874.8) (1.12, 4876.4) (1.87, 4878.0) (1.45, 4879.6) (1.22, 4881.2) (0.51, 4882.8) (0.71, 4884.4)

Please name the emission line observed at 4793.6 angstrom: [O II]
